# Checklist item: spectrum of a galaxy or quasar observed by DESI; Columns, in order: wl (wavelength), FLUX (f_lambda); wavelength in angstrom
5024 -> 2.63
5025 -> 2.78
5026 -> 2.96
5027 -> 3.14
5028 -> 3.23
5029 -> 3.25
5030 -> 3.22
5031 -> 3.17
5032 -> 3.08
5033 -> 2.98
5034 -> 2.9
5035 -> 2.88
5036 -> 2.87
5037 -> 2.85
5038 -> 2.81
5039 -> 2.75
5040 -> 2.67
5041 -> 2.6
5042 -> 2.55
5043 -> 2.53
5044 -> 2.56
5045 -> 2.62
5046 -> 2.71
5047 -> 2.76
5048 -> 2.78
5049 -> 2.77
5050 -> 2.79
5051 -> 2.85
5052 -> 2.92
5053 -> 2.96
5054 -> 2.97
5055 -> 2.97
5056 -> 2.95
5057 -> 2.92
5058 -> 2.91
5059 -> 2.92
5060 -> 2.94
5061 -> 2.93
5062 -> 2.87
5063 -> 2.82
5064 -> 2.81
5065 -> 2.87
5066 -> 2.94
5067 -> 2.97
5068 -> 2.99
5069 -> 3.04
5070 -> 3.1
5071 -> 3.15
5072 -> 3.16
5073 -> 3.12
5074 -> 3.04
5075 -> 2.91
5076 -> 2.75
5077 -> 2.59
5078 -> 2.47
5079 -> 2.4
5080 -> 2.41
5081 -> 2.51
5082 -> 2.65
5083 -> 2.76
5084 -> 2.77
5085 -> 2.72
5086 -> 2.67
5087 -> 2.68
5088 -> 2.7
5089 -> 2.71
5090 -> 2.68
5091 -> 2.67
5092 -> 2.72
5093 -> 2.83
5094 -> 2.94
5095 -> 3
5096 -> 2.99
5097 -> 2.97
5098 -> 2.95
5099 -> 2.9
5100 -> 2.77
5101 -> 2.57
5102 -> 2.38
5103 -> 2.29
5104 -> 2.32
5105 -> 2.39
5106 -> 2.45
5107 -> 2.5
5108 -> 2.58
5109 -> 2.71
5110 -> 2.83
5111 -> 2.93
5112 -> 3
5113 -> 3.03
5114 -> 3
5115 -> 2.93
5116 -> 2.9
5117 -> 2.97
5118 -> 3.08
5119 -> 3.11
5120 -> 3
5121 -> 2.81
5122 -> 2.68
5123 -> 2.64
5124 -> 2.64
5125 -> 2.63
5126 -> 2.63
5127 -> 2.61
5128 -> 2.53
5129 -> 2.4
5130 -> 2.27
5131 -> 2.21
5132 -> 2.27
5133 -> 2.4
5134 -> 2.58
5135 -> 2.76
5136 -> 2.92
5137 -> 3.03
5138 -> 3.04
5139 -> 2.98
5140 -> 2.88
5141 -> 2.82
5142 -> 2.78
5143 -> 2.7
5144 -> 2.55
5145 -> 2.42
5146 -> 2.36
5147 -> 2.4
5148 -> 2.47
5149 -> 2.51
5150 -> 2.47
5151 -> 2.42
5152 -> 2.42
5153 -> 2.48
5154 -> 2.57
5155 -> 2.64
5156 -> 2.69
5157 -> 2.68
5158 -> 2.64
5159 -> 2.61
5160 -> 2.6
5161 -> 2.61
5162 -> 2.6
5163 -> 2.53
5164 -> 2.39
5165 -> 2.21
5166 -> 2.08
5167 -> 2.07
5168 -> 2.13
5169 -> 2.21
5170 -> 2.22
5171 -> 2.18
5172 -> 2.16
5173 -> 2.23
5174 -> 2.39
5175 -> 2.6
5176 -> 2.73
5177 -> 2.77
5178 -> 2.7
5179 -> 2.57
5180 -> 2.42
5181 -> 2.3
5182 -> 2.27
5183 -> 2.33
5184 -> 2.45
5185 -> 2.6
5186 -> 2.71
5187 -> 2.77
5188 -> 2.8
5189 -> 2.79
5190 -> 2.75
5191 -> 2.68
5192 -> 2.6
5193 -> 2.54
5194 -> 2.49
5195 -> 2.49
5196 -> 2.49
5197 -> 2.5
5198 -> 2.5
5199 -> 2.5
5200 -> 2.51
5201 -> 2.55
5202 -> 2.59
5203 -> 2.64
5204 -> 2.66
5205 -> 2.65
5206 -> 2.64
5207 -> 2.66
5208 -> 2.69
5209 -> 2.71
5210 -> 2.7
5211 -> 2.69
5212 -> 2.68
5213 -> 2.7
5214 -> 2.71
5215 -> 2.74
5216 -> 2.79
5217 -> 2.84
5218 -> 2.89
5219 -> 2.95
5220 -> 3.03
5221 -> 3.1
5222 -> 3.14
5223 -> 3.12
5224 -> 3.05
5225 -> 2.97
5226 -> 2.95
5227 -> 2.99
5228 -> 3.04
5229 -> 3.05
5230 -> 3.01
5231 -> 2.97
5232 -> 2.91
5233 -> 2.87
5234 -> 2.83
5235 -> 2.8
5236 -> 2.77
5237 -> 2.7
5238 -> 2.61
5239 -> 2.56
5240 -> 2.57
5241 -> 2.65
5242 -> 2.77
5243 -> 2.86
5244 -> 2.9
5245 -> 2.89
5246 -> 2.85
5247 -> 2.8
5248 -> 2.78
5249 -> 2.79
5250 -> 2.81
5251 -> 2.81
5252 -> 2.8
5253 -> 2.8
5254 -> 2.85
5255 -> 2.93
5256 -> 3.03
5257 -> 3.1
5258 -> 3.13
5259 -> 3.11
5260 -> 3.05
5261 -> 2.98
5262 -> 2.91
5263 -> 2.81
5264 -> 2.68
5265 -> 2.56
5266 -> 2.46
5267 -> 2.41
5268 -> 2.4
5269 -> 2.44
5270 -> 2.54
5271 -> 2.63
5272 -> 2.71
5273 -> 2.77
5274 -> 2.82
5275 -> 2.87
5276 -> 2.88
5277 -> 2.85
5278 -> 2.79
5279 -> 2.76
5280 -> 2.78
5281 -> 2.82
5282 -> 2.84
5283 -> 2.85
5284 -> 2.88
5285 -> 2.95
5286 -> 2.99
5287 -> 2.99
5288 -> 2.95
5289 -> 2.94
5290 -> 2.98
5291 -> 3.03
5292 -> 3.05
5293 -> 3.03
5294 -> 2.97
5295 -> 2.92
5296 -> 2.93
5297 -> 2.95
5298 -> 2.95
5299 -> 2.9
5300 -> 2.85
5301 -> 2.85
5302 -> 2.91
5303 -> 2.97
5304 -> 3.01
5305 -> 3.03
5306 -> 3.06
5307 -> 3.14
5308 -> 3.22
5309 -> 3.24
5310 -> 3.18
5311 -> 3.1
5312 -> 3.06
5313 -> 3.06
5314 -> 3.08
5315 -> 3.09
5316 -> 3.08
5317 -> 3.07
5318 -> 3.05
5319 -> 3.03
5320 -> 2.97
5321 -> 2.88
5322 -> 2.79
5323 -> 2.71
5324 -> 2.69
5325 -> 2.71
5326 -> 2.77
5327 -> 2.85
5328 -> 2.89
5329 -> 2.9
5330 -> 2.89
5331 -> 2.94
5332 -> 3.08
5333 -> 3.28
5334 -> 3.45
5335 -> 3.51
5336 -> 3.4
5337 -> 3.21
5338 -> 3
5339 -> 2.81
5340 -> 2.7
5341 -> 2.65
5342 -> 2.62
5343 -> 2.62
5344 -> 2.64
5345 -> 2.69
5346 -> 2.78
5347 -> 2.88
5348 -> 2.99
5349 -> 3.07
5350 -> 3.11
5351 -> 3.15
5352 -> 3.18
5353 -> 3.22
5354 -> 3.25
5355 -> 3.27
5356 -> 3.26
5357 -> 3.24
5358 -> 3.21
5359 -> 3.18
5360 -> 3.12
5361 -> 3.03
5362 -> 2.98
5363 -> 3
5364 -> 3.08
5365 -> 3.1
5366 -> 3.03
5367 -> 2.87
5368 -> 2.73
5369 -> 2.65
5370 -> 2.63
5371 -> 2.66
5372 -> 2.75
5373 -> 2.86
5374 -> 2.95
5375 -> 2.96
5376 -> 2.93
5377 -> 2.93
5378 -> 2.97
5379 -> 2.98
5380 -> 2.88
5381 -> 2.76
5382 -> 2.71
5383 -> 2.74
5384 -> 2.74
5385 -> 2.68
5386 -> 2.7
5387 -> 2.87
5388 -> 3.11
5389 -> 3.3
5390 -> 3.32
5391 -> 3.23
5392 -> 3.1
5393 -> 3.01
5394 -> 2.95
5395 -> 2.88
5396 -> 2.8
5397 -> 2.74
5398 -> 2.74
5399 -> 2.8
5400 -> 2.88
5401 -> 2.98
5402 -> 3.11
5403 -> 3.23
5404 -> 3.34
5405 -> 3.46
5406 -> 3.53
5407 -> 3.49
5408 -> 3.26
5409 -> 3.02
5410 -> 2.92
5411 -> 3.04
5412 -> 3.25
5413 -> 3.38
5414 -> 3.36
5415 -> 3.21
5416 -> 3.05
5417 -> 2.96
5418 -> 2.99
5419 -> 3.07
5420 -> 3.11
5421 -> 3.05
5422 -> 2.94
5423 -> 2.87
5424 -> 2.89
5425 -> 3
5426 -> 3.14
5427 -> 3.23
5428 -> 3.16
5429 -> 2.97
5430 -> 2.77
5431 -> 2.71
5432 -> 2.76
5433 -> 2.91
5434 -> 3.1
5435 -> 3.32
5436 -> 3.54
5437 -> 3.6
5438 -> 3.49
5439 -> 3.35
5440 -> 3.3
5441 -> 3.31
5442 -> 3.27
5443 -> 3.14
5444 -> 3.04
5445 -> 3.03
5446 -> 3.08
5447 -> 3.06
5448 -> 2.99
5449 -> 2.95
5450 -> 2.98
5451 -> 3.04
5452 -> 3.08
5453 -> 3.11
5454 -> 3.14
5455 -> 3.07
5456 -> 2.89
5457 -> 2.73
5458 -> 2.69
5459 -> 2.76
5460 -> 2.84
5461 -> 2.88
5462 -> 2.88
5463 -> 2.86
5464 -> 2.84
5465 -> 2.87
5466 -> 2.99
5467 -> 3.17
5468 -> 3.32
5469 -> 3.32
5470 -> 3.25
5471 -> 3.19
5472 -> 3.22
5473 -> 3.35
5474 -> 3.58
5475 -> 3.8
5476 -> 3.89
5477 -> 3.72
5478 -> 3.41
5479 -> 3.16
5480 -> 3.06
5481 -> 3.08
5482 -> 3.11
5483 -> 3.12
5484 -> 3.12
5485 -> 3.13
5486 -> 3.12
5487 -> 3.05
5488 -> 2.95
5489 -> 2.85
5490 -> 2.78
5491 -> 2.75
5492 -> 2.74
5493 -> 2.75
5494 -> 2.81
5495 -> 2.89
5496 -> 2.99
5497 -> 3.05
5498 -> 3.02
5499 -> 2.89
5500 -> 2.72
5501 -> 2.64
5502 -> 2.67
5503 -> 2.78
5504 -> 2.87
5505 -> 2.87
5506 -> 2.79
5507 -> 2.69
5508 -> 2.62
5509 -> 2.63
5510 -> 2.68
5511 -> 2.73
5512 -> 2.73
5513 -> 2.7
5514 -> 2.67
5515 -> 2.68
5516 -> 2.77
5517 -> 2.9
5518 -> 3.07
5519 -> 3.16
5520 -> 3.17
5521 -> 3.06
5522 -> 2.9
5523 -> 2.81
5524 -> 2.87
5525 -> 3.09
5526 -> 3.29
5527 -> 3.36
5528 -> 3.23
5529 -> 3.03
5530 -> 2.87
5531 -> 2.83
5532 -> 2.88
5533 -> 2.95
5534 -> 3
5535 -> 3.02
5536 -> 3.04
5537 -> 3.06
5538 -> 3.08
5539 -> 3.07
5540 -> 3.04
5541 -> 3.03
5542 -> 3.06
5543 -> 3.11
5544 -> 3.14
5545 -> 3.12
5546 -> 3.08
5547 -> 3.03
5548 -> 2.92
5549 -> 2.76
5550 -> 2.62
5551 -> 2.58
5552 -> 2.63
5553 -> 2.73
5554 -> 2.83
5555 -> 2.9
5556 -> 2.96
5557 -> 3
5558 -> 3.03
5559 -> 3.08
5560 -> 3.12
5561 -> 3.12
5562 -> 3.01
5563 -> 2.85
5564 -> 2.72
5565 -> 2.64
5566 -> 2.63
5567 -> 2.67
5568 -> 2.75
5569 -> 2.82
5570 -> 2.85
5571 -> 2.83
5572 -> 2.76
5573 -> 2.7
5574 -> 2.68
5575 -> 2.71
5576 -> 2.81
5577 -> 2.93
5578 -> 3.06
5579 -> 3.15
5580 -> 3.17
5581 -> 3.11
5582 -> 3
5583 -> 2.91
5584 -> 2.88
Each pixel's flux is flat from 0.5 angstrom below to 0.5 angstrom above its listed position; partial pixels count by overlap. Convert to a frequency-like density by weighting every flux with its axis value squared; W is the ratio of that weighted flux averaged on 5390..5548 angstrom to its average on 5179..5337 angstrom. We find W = 1.2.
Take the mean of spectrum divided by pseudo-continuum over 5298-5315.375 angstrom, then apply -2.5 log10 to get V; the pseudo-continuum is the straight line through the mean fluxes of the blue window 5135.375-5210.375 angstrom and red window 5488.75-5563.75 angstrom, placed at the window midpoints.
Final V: -0.13 mag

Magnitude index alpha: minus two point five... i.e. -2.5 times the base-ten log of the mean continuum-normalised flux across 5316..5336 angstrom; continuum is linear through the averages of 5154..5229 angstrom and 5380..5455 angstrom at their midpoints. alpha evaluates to -0.04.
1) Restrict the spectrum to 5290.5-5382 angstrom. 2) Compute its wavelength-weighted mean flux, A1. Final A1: 2.98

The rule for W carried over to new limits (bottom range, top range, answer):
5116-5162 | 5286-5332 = 1.20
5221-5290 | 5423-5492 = 1.18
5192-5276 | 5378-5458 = 1.18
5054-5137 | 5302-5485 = 1.24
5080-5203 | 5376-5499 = 1.31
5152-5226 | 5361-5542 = 1.28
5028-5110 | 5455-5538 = 1.25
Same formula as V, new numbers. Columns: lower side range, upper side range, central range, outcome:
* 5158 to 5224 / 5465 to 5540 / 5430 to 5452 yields -0.07 mag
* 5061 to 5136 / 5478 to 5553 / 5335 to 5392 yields -0.04 mag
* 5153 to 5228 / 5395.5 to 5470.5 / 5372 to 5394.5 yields 0.02 mag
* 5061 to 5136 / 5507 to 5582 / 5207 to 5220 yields 0.01 mag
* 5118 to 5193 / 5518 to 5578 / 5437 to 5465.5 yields -0.07 mag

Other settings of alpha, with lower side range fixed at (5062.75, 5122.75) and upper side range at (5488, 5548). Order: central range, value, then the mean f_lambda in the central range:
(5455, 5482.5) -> -0.086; 3.14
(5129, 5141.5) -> 0.054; 2.67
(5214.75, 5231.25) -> -0.057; 2.98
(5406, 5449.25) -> -0.084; 3.12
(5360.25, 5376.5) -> -0.007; 2.89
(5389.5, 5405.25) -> -0.054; 3.03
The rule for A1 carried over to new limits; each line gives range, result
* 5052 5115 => 2.8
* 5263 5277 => 2.64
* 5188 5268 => 2.78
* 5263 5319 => 2.9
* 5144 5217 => 2.53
